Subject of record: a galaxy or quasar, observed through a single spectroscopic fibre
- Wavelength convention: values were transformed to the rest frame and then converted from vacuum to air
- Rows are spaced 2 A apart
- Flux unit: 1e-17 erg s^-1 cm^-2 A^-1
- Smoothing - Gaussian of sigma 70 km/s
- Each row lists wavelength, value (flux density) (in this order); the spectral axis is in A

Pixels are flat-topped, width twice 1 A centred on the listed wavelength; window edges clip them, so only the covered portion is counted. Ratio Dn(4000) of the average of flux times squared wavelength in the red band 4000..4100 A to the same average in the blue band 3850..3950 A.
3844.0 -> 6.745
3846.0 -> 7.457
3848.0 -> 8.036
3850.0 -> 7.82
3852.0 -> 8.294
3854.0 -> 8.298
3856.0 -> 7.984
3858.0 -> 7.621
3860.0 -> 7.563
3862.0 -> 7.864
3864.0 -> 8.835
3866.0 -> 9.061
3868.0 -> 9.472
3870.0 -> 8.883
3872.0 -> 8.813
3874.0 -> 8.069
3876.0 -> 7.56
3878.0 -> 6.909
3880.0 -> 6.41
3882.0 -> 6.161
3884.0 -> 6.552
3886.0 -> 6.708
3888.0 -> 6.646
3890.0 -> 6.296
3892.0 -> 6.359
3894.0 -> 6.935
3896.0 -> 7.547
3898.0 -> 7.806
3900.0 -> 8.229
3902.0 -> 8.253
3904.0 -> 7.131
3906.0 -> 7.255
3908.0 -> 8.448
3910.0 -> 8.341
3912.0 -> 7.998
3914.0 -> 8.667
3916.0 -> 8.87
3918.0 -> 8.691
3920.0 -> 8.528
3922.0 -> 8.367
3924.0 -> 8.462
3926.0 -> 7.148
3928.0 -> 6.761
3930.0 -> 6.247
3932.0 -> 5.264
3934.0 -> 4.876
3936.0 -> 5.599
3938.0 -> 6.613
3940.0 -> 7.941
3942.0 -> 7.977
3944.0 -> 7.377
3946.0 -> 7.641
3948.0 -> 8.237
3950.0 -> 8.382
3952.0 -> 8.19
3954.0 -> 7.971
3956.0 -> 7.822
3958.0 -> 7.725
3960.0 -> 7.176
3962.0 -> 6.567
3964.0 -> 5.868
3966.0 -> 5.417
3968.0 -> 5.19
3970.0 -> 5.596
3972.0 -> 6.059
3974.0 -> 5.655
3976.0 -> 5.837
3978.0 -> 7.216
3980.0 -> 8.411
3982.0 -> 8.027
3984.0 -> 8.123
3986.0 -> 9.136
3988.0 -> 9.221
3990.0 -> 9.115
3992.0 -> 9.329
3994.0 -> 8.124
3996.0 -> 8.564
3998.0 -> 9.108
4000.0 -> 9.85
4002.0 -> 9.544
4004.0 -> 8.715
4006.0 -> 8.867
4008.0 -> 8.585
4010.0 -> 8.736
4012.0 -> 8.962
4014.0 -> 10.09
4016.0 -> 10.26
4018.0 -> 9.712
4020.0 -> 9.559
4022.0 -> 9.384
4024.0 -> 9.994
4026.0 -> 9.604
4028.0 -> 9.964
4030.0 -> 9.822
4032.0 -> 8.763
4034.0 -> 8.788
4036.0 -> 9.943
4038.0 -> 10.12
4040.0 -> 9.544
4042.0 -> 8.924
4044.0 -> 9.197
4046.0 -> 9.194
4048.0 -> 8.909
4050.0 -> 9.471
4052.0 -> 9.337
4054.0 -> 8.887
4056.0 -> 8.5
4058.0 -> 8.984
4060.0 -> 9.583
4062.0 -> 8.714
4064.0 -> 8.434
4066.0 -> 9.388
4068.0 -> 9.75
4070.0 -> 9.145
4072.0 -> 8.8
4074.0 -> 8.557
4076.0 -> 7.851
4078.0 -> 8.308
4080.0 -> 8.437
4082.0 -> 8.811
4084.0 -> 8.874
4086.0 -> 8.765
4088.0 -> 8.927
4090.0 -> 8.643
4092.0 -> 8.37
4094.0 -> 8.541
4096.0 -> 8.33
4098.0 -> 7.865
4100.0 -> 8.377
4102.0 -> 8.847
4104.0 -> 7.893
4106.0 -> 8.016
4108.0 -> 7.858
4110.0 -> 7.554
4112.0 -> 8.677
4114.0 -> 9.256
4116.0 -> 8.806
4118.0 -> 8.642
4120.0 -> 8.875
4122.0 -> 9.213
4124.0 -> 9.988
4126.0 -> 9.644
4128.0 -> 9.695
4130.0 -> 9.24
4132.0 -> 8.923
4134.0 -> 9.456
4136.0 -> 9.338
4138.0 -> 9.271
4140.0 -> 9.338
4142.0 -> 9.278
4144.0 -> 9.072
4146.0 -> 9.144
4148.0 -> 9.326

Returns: 1.29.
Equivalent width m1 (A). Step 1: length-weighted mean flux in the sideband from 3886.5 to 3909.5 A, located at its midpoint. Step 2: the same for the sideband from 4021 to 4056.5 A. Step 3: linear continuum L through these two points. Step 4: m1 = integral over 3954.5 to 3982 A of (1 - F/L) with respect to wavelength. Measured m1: 5.84 A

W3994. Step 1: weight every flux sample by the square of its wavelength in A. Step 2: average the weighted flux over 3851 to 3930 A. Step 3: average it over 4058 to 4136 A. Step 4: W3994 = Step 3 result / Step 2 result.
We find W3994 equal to 1.3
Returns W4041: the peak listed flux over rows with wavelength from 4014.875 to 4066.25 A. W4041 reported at 10.26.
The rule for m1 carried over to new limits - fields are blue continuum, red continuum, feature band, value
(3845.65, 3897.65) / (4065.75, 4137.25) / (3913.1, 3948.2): 2.4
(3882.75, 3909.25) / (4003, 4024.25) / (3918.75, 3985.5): 9.4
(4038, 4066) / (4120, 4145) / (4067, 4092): 1.3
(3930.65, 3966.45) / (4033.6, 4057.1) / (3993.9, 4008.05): -1.3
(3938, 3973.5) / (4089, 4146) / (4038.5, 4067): -3.4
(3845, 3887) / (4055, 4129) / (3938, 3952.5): 0.5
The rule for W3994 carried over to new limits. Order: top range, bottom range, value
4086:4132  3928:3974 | 1.39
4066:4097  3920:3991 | 1.29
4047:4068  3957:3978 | 1.54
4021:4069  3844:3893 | 1.33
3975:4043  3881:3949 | 1.29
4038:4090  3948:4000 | 1.24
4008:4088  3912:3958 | 1.29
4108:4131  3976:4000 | 1.13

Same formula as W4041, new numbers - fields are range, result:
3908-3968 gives 8.87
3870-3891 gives 8.883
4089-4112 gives 8.847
